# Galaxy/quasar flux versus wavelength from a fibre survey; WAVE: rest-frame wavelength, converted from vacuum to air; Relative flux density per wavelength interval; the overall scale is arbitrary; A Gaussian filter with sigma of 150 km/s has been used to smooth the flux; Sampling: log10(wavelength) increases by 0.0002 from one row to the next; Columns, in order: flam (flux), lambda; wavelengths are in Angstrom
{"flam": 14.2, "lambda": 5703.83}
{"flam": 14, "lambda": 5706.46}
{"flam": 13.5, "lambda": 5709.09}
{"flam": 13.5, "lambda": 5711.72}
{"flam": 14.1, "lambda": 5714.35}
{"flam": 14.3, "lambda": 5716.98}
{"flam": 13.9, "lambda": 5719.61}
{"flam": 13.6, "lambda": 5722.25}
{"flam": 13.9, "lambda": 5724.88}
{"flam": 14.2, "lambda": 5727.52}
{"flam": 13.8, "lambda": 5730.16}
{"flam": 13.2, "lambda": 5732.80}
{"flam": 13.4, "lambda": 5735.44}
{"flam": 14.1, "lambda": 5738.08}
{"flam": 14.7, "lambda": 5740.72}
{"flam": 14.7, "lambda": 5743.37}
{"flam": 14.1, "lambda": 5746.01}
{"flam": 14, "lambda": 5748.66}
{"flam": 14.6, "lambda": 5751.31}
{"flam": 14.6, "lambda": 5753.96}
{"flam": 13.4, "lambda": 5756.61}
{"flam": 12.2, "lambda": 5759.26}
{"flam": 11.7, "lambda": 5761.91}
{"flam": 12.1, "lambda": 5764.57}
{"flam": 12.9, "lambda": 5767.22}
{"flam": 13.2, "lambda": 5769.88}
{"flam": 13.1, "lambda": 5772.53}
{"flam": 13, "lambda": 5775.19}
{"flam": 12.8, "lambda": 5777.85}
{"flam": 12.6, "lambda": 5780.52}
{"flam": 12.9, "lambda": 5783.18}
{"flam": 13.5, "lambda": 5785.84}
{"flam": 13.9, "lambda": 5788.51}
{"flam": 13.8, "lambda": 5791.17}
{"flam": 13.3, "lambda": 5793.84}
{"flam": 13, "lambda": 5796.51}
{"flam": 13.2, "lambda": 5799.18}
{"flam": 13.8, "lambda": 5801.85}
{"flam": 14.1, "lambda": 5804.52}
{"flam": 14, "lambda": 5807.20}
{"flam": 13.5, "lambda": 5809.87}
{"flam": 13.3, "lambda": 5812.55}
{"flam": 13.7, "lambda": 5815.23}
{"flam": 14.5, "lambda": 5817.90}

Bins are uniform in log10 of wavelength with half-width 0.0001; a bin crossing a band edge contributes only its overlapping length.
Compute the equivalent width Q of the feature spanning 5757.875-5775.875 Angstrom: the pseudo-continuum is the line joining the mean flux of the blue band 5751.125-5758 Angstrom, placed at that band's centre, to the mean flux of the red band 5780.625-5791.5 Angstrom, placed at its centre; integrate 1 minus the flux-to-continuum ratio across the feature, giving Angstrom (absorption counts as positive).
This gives 1.6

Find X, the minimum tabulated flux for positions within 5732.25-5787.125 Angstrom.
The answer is 11.7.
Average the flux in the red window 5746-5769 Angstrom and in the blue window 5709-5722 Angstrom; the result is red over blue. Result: 1.0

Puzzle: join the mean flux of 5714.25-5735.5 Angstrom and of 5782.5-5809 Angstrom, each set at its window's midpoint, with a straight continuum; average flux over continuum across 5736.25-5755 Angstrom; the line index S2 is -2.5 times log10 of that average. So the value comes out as -0.05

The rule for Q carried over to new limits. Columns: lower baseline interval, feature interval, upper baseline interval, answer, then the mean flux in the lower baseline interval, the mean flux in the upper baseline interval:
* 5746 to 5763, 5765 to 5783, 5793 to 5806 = 0.8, 13.5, 13.5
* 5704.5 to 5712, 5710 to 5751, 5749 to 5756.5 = 0.1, 13.7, 14.3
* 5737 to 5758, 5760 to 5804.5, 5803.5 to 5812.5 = 2.9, 14.3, 13.8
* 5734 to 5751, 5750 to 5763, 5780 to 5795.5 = 0.6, 14.2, 13.4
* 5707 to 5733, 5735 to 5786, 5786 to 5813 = 1.3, 13.8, 13.6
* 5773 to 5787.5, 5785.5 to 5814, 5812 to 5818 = -0.3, 13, 13.8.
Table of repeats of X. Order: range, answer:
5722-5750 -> 13.2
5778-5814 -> 12.6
